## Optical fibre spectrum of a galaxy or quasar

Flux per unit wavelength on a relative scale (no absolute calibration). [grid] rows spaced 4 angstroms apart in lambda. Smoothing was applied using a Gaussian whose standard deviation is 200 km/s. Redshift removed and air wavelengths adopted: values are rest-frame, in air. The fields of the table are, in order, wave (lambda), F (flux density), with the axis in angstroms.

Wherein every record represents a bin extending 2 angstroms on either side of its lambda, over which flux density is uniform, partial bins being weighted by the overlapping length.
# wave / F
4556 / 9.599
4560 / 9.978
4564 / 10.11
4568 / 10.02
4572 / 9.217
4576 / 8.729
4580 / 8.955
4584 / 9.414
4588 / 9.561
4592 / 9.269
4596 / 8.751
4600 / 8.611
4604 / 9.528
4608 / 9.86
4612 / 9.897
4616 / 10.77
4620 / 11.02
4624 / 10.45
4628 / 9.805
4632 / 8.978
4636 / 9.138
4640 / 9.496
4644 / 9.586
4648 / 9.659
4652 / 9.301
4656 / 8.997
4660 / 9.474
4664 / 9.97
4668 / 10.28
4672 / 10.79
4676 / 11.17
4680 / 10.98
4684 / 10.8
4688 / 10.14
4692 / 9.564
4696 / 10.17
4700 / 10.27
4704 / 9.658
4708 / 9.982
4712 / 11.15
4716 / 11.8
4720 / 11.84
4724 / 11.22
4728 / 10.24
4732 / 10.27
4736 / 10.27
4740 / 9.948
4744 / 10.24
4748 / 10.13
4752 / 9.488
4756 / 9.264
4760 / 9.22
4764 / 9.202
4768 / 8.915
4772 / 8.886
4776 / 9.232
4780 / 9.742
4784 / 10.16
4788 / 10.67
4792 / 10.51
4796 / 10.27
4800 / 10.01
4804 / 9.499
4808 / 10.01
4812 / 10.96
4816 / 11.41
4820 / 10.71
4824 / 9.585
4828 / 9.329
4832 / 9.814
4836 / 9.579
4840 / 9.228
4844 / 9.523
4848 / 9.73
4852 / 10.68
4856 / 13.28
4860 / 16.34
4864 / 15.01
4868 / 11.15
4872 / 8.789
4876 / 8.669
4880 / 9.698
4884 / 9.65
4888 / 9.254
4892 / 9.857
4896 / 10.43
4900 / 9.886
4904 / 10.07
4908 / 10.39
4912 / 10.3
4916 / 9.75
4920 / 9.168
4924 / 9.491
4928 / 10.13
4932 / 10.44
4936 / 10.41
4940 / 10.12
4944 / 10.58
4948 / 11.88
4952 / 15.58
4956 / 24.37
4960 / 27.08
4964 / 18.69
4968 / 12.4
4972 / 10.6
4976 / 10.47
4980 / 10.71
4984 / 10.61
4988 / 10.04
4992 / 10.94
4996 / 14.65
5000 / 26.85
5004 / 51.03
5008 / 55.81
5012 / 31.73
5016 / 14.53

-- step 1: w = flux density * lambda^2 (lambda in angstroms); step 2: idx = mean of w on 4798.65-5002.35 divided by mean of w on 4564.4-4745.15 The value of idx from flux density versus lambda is 1.31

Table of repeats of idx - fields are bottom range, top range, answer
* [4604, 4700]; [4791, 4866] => 1.17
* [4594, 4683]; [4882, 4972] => 1.40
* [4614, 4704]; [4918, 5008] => 1.84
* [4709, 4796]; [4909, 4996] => 1.35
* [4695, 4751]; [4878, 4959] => 1.17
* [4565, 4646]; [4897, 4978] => 1.51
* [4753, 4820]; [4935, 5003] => 1.64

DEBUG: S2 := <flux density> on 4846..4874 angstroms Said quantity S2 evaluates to 12.1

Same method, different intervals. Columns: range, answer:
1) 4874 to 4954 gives 10.3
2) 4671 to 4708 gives 10.4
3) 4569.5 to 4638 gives 9.53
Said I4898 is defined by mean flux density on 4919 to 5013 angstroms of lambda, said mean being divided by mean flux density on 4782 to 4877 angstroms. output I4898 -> 1.7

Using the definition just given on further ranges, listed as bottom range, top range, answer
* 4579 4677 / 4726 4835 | 1.02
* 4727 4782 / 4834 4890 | 1.12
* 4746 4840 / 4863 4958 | 1.12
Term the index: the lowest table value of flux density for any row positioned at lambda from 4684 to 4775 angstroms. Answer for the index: 8.886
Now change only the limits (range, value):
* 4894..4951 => 9.168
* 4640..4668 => 8.997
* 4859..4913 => 8.669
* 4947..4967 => 11.88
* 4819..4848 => 9.228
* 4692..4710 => 9.564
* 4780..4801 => 9.742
